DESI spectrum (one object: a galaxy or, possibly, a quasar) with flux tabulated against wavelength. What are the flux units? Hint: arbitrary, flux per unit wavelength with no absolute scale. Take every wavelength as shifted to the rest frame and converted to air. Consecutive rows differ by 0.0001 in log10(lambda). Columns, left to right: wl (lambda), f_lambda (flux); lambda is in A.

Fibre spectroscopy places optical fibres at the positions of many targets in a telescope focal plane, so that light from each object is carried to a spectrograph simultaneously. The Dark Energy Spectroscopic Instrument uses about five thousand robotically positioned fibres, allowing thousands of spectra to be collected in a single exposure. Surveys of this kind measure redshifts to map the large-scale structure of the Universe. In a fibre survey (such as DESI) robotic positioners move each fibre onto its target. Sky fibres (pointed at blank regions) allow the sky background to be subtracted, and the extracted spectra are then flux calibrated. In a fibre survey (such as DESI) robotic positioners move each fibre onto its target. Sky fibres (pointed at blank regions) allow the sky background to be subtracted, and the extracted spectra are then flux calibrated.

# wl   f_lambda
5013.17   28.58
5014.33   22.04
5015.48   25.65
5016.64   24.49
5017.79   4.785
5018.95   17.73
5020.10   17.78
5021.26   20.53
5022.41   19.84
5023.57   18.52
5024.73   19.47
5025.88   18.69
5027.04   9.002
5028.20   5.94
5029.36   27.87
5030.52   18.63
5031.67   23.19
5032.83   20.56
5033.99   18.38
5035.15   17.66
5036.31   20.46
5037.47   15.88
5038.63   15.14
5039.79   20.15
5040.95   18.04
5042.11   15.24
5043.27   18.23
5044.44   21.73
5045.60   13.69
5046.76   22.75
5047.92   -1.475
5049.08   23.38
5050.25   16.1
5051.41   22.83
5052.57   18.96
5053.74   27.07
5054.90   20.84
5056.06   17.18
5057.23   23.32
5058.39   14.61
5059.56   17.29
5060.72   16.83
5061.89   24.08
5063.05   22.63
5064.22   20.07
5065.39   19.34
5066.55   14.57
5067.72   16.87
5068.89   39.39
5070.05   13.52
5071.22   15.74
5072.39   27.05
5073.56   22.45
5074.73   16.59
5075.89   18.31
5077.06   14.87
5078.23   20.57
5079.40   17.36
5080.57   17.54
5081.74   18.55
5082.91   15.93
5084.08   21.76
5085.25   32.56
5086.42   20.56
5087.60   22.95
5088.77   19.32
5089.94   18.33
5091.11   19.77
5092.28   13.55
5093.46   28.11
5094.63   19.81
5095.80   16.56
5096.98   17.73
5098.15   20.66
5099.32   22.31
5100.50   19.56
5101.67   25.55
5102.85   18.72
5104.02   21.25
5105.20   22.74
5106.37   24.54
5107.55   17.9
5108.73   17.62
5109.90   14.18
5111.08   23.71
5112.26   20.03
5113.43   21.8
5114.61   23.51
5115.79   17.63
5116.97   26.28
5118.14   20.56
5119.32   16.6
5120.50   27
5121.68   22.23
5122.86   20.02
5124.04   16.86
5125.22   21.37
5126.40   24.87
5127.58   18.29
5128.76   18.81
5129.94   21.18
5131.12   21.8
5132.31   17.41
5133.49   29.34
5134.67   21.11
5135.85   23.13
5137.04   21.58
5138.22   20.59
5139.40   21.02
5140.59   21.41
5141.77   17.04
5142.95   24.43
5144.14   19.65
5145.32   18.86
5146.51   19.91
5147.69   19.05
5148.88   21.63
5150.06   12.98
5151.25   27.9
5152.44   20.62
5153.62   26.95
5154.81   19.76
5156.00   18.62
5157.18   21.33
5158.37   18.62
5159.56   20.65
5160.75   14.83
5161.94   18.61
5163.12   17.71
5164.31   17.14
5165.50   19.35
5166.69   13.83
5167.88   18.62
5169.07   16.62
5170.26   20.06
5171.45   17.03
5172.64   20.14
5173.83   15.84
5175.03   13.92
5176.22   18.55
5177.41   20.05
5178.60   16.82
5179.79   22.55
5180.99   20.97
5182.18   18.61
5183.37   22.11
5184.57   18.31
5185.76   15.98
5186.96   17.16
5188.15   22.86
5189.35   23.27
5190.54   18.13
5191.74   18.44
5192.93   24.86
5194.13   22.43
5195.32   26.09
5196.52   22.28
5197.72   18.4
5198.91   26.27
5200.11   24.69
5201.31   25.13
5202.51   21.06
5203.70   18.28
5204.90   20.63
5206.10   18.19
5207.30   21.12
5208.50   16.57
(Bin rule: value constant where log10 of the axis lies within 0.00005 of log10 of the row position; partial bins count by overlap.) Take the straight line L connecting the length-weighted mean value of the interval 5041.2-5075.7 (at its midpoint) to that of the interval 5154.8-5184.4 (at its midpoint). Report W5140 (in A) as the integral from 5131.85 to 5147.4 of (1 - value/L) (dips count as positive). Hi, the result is -2.1 A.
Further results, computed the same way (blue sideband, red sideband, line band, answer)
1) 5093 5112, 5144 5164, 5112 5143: -1.6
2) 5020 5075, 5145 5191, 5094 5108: -1.2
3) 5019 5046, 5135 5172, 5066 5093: -1.9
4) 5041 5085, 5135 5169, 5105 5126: -1.4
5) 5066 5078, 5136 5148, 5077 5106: -0.4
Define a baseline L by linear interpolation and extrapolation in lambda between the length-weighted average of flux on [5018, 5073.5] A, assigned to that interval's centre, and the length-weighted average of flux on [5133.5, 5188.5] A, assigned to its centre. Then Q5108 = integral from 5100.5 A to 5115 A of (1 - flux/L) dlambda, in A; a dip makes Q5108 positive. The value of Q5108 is -1.3 A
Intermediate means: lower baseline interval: 18.8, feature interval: 20.9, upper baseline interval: 19.5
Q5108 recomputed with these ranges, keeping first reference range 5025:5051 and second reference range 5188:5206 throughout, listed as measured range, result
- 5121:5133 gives -0.3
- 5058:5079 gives -1.8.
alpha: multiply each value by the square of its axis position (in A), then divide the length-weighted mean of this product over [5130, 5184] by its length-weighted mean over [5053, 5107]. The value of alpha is 1.0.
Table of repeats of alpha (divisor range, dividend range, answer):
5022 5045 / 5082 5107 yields 1.19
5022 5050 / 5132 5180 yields 1.18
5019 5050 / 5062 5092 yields 1.17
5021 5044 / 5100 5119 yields 1.19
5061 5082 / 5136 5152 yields 1.06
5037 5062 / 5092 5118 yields 1.17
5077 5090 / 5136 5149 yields 1.03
